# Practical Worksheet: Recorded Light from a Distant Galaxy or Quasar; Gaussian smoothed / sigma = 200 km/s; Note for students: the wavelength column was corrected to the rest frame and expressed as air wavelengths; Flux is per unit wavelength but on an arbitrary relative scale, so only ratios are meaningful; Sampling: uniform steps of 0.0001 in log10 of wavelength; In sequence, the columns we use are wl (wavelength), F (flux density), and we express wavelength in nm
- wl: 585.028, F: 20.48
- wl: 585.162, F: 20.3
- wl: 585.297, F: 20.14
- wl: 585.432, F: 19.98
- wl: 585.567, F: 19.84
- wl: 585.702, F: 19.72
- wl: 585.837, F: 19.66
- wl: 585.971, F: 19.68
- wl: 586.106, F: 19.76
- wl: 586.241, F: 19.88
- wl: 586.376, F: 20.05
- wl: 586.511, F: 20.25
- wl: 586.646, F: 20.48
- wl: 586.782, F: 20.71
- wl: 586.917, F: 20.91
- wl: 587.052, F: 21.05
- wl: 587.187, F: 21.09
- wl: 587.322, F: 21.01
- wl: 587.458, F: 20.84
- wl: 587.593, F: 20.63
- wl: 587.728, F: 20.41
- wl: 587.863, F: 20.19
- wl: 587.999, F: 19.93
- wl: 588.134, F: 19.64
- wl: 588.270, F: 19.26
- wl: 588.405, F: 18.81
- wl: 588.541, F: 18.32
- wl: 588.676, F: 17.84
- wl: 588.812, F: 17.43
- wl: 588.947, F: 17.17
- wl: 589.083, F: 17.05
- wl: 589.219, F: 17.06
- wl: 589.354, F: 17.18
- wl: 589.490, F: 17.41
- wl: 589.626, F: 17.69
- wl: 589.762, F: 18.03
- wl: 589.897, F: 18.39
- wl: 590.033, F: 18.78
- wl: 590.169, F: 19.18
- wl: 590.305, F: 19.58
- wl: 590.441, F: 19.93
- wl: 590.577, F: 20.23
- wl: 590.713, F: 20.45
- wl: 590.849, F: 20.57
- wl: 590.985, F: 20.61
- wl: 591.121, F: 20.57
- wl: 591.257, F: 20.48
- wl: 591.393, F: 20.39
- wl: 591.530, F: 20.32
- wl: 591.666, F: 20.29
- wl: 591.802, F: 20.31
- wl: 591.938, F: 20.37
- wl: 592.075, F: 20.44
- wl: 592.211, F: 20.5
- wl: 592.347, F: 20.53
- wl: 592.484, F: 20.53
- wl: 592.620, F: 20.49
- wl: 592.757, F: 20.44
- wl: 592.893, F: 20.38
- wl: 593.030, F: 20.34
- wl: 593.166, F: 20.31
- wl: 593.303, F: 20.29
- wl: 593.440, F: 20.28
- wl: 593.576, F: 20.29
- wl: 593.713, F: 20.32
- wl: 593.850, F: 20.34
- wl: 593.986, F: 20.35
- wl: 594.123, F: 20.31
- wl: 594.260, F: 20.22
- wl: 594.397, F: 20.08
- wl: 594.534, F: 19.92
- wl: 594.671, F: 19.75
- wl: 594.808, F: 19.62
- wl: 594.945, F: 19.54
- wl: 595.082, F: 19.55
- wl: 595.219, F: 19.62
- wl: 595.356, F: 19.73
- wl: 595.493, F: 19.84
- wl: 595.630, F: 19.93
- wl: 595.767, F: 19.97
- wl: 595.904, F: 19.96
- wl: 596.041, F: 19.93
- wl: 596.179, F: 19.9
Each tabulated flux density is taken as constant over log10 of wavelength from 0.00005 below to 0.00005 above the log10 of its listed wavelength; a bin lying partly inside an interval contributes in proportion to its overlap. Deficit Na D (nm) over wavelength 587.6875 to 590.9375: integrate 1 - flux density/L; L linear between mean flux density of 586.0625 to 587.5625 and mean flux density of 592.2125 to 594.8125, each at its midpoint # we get 0.267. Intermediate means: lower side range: 20.6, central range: 18.8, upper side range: 20.3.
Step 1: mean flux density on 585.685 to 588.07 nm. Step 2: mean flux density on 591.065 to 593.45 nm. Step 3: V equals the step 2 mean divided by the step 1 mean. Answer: 1.0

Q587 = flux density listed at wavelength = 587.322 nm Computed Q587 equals 21.01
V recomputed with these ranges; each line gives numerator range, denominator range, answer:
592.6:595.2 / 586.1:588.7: 1.00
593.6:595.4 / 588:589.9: 1.11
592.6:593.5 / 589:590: 1.16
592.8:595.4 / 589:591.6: 1.05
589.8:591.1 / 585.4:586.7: 0.99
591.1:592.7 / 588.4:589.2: 1.16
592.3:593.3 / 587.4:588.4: 1.02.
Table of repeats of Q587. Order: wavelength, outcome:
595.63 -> 19.93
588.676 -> 17.84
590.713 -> 20.45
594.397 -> 20.08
